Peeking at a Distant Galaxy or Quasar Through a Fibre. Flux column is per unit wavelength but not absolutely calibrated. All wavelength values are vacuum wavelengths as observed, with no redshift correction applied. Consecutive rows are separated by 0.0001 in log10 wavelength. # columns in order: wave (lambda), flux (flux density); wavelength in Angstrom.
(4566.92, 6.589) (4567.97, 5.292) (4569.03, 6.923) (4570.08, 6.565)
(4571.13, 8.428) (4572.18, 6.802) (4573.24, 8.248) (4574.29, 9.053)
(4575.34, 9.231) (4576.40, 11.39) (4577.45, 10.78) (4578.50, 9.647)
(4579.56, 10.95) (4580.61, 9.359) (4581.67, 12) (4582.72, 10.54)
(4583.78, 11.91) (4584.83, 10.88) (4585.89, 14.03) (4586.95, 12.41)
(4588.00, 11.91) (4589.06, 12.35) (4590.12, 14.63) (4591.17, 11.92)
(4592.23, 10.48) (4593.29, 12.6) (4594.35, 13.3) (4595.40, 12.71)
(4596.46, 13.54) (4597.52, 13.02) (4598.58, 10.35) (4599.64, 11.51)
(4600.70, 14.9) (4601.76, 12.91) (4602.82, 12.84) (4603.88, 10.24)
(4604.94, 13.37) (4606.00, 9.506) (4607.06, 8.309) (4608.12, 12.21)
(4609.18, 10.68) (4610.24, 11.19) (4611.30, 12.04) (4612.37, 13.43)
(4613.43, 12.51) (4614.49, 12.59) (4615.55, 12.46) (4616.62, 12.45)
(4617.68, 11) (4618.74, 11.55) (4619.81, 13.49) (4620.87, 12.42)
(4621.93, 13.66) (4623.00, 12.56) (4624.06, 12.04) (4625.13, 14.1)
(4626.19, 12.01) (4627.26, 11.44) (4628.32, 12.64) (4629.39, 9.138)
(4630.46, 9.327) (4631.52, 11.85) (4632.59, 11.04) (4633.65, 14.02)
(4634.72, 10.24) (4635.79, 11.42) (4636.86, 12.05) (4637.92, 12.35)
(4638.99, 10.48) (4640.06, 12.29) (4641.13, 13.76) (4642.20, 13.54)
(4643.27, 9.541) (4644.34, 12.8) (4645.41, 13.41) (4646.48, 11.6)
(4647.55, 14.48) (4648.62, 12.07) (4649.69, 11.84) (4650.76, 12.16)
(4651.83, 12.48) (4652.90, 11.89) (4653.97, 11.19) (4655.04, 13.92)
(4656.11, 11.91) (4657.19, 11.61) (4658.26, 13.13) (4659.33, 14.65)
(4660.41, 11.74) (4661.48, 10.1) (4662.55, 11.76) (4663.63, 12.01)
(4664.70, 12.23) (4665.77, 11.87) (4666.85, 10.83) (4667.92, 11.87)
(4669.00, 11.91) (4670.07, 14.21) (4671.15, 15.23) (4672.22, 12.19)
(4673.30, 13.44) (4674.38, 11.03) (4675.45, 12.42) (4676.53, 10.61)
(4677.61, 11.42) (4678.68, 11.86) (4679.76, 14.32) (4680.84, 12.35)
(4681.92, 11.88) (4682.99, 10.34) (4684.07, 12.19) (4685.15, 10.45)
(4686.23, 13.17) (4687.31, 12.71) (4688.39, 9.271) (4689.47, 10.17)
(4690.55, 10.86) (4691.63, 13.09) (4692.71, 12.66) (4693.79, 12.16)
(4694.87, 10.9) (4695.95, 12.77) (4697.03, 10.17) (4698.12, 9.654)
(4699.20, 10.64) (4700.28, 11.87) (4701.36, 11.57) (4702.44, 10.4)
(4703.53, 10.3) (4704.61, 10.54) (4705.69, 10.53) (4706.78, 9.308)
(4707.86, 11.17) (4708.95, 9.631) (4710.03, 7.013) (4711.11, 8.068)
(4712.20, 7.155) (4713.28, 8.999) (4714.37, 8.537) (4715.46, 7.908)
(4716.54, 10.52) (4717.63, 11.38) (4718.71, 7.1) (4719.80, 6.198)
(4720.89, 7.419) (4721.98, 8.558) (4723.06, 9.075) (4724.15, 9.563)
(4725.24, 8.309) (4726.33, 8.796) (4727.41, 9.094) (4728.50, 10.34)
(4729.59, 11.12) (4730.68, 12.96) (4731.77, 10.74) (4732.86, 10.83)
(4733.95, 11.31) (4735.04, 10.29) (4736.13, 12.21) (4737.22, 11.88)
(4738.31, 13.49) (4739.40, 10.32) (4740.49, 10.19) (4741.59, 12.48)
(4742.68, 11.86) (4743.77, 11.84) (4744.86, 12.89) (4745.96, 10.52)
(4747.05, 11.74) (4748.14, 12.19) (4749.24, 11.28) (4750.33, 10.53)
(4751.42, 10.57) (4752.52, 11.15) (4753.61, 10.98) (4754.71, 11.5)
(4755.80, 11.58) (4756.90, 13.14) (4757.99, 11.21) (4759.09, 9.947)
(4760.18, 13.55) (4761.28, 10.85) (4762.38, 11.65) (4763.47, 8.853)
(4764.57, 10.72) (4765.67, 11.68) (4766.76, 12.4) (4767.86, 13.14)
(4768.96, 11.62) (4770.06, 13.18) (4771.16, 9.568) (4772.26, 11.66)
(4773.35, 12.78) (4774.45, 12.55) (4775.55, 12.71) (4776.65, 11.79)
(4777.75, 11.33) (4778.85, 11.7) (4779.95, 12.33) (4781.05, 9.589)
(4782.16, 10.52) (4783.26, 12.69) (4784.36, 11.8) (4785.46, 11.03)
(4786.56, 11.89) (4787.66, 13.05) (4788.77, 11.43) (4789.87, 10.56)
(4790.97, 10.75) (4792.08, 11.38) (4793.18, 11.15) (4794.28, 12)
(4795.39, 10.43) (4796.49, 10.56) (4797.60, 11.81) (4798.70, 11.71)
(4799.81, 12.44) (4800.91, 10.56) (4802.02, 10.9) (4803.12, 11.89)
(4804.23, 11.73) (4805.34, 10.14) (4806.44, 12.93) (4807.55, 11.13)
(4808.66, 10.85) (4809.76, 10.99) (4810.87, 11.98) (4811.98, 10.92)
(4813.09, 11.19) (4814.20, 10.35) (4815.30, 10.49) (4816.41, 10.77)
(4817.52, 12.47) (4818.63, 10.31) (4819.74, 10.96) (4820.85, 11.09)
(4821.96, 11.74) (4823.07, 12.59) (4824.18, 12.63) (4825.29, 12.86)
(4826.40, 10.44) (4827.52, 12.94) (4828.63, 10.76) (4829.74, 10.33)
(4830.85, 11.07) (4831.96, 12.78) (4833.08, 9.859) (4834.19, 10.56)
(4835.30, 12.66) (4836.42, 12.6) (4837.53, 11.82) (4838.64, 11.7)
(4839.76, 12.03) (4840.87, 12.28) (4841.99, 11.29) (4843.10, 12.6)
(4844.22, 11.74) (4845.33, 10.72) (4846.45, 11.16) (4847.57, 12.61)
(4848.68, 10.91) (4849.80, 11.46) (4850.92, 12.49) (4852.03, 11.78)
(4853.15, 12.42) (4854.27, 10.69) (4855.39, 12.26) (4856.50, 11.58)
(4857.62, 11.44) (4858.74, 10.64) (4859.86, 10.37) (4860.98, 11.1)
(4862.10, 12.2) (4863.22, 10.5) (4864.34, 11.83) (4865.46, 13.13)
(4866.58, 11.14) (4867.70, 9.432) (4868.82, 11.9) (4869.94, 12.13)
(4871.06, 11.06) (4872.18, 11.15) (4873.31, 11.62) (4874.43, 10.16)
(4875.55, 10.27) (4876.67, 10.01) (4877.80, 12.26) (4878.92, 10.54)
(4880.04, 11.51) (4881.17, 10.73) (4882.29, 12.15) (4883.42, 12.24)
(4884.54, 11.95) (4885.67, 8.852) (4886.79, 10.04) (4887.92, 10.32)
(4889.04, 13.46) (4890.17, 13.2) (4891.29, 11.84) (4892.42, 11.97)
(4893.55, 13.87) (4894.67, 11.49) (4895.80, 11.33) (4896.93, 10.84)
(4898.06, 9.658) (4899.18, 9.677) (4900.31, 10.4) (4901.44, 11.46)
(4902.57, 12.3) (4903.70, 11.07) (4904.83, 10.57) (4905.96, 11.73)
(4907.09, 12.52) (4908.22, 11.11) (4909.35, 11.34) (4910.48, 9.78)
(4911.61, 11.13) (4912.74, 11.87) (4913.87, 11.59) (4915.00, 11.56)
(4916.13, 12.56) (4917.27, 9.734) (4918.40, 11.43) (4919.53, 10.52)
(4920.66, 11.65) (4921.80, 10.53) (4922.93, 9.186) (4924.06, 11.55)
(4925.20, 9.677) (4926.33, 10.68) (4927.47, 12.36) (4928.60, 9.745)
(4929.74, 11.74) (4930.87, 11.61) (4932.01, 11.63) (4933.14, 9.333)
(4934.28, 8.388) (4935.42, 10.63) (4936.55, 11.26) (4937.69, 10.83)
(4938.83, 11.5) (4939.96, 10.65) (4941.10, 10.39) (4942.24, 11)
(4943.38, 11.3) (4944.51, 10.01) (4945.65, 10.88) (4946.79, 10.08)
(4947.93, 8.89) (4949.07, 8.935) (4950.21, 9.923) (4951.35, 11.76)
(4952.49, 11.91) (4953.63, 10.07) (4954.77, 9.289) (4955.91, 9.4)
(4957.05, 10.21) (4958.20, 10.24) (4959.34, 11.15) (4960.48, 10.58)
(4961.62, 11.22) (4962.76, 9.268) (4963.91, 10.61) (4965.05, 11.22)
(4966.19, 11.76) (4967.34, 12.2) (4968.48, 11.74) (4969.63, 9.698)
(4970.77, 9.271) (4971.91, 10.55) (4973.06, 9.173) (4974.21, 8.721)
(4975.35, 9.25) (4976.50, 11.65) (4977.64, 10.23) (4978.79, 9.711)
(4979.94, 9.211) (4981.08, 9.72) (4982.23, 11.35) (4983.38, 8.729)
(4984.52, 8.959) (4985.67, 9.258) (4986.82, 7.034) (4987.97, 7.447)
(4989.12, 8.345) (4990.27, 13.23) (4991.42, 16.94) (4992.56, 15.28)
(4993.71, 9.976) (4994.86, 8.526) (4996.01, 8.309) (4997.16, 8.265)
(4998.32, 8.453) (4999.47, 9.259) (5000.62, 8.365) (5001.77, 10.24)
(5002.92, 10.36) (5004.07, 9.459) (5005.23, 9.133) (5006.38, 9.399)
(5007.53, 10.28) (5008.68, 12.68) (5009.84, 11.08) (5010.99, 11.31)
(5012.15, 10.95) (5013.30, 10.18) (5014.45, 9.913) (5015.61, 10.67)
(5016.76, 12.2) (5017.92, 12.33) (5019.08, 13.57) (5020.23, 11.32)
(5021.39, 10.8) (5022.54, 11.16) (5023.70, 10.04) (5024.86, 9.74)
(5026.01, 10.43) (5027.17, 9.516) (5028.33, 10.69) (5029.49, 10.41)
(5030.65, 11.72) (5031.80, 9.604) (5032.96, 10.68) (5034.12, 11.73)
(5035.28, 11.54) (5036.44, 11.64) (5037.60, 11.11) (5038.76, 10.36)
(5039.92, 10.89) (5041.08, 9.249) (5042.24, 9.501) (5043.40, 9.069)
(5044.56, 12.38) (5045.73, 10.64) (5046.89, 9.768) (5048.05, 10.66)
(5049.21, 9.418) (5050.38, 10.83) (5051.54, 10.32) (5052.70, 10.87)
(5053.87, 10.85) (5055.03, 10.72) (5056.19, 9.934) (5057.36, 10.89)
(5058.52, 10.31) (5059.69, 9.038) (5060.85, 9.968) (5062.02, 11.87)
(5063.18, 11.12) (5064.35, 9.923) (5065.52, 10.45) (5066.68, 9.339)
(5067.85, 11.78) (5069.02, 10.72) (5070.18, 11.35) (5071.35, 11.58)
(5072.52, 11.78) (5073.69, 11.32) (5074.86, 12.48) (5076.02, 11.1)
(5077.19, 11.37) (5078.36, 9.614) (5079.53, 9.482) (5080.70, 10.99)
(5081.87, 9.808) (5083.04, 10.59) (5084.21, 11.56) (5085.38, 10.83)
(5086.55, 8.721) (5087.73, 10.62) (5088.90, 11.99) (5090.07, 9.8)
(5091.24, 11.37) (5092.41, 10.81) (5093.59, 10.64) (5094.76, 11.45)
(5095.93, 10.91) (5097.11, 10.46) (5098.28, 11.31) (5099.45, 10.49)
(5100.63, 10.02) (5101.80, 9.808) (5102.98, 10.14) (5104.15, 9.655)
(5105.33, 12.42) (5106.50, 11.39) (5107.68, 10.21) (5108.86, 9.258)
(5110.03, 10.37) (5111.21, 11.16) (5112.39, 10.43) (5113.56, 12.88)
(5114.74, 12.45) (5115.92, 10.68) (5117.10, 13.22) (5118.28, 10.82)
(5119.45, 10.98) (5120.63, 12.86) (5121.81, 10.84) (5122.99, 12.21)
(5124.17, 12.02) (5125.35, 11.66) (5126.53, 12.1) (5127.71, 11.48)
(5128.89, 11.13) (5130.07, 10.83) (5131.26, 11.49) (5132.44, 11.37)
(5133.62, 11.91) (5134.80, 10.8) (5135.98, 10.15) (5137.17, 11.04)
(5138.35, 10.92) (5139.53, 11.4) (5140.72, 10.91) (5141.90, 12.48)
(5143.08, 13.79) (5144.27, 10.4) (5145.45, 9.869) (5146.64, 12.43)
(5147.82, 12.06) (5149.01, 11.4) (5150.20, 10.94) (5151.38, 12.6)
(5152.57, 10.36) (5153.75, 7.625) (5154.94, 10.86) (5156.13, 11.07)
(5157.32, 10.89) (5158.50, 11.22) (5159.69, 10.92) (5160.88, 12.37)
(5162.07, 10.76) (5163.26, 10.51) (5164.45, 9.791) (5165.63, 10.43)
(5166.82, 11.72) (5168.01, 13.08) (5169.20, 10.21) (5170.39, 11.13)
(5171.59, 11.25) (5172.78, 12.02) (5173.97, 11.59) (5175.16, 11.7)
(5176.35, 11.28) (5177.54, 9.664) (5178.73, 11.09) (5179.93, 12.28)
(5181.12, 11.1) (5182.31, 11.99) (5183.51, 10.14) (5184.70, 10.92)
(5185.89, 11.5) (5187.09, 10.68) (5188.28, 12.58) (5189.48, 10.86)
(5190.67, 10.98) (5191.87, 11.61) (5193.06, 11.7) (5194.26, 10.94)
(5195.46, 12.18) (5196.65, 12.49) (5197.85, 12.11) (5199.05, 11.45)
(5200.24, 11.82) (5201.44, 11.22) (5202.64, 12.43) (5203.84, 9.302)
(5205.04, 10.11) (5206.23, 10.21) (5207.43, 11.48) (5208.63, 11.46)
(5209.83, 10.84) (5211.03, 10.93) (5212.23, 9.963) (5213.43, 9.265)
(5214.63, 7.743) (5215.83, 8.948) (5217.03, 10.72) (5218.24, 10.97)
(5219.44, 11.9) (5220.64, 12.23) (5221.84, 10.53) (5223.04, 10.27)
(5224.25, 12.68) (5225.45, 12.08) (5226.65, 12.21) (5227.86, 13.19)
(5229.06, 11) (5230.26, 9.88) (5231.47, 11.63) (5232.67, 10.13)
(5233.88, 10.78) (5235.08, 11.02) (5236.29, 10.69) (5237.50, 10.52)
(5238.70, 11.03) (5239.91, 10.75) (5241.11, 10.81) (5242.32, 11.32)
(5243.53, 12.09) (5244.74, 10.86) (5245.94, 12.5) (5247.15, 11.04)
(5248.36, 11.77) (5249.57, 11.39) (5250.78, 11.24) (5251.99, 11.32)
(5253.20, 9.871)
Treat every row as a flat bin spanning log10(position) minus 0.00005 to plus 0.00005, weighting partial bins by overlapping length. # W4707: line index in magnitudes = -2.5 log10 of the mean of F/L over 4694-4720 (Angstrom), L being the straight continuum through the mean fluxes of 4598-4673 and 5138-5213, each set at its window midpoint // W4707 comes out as 0.223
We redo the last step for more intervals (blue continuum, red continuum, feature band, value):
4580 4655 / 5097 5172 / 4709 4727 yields 0.369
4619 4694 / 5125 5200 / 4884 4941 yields 0.058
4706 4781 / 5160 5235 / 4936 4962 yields 0.042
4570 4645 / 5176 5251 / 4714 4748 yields 0.117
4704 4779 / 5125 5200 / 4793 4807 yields -0.062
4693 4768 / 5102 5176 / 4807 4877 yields -0.066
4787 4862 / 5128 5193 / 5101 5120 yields 0.024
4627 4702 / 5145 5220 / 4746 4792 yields 0.020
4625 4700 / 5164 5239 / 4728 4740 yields 0.040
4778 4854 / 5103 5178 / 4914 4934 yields 0.050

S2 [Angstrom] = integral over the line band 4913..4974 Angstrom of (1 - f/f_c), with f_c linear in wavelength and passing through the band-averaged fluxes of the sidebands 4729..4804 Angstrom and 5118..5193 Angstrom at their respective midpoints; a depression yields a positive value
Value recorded 4.18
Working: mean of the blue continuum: 11.5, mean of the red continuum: 11.3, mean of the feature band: 10.6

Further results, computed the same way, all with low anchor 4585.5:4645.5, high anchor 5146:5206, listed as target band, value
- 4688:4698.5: 0.66 Angstrom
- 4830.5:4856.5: 0.05 Angstrom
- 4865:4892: 0.91 Angstrom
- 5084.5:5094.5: 0.62 Angstrom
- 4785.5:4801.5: 0.58 Angstrom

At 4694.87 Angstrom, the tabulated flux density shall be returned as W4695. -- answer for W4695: 10.9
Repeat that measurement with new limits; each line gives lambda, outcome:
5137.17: 11.04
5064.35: 9.923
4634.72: 10.24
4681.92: 11.88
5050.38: 10.83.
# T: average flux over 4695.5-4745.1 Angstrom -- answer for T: 10.1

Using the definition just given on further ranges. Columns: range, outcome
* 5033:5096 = 10.7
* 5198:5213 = 11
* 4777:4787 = 11.4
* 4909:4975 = 10.6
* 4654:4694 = 12.1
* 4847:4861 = 11.5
